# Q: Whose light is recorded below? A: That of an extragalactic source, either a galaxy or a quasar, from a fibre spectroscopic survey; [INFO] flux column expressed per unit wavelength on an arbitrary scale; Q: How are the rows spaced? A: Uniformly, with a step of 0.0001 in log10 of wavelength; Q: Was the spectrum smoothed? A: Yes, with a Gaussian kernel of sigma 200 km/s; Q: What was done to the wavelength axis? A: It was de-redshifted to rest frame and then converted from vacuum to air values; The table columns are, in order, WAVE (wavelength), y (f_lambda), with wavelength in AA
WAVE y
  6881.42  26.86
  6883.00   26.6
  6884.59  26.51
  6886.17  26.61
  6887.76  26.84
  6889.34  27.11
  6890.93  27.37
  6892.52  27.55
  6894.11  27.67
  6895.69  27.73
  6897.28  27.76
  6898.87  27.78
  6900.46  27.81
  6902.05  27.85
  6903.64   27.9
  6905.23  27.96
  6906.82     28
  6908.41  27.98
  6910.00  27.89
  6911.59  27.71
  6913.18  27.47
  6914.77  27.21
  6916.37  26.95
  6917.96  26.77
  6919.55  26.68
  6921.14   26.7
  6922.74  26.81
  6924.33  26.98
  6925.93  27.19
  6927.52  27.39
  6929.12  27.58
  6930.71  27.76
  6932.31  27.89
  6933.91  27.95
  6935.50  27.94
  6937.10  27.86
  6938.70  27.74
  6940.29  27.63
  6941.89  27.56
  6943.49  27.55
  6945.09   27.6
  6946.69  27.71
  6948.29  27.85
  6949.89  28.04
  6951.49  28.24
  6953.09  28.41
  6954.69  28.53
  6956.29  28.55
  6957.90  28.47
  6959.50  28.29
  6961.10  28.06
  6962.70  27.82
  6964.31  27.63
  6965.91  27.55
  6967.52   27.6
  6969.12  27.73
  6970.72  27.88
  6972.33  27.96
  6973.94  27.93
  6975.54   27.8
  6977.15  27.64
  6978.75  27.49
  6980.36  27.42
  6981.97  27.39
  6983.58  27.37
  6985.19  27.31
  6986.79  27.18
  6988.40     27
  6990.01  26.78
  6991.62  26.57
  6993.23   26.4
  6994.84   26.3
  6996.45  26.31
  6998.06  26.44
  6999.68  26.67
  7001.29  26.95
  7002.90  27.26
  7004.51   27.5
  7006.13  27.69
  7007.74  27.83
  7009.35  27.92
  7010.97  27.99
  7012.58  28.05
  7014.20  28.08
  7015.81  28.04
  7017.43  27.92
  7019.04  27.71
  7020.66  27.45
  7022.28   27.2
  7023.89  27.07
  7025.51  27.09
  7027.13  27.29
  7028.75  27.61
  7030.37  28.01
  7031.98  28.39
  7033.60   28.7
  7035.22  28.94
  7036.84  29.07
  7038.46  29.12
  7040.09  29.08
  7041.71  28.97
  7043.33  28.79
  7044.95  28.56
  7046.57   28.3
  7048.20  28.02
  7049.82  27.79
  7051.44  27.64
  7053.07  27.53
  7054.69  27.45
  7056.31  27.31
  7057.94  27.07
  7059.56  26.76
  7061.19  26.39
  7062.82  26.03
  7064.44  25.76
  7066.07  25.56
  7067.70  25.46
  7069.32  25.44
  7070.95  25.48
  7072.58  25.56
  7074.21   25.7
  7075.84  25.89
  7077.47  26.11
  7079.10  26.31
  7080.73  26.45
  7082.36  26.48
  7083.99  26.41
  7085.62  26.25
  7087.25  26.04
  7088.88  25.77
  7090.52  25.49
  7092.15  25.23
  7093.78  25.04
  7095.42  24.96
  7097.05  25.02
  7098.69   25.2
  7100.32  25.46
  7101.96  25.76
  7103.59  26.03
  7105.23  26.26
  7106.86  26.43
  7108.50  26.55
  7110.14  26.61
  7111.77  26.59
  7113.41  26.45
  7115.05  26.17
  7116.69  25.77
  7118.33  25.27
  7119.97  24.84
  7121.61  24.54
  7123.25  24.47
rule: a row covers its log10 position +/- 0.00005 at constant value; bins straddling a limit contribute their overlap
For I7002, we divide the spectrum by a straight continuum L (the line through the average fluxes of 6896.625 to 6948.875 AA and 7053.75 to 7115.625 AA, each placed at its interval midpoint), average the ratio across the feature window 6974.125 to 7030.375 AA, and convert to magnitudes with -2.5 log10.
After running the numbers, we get -0.021 mag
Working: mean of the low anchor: 27.6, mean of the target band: 27.3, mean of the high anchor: 26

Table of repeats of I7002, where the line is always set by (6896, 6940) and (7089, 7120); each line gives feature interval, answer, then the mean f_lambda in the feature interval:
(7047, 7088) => -0.014 mag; 26.5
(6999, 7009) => -0.026 mag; 27.4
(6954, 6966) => -0.039 mag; 28.1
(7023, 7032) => -0.041 mag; 27.5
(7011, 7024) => -0.046 mag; 27.8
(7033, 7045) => -0.100 mag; 28.9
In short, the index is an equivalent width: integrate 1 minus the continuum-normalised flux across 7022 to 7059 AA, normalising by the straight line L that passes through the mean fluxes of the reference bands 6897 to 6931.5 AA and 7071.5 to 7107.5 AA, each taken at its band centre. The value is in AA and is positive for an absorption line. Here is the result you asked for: -2.5 AA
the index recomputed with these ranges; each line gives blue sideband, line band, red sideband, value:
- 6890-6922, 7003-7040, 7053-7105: -2.05 AA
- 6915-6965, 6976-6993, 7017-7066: 0.31 AA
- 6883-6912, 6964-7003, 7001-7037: 0.72 AA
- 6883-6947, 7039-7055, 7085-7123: -1.23 AA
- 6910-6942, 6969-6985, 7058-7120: -0.42 AA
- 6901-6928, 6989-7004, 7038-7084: 0.27 AA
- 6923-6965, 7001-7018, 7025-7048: 0.29 AA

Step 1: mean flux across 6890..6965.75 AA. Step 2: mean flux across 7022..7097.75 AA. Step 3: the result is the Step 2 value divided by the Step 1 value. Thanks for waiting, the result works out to 1.0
